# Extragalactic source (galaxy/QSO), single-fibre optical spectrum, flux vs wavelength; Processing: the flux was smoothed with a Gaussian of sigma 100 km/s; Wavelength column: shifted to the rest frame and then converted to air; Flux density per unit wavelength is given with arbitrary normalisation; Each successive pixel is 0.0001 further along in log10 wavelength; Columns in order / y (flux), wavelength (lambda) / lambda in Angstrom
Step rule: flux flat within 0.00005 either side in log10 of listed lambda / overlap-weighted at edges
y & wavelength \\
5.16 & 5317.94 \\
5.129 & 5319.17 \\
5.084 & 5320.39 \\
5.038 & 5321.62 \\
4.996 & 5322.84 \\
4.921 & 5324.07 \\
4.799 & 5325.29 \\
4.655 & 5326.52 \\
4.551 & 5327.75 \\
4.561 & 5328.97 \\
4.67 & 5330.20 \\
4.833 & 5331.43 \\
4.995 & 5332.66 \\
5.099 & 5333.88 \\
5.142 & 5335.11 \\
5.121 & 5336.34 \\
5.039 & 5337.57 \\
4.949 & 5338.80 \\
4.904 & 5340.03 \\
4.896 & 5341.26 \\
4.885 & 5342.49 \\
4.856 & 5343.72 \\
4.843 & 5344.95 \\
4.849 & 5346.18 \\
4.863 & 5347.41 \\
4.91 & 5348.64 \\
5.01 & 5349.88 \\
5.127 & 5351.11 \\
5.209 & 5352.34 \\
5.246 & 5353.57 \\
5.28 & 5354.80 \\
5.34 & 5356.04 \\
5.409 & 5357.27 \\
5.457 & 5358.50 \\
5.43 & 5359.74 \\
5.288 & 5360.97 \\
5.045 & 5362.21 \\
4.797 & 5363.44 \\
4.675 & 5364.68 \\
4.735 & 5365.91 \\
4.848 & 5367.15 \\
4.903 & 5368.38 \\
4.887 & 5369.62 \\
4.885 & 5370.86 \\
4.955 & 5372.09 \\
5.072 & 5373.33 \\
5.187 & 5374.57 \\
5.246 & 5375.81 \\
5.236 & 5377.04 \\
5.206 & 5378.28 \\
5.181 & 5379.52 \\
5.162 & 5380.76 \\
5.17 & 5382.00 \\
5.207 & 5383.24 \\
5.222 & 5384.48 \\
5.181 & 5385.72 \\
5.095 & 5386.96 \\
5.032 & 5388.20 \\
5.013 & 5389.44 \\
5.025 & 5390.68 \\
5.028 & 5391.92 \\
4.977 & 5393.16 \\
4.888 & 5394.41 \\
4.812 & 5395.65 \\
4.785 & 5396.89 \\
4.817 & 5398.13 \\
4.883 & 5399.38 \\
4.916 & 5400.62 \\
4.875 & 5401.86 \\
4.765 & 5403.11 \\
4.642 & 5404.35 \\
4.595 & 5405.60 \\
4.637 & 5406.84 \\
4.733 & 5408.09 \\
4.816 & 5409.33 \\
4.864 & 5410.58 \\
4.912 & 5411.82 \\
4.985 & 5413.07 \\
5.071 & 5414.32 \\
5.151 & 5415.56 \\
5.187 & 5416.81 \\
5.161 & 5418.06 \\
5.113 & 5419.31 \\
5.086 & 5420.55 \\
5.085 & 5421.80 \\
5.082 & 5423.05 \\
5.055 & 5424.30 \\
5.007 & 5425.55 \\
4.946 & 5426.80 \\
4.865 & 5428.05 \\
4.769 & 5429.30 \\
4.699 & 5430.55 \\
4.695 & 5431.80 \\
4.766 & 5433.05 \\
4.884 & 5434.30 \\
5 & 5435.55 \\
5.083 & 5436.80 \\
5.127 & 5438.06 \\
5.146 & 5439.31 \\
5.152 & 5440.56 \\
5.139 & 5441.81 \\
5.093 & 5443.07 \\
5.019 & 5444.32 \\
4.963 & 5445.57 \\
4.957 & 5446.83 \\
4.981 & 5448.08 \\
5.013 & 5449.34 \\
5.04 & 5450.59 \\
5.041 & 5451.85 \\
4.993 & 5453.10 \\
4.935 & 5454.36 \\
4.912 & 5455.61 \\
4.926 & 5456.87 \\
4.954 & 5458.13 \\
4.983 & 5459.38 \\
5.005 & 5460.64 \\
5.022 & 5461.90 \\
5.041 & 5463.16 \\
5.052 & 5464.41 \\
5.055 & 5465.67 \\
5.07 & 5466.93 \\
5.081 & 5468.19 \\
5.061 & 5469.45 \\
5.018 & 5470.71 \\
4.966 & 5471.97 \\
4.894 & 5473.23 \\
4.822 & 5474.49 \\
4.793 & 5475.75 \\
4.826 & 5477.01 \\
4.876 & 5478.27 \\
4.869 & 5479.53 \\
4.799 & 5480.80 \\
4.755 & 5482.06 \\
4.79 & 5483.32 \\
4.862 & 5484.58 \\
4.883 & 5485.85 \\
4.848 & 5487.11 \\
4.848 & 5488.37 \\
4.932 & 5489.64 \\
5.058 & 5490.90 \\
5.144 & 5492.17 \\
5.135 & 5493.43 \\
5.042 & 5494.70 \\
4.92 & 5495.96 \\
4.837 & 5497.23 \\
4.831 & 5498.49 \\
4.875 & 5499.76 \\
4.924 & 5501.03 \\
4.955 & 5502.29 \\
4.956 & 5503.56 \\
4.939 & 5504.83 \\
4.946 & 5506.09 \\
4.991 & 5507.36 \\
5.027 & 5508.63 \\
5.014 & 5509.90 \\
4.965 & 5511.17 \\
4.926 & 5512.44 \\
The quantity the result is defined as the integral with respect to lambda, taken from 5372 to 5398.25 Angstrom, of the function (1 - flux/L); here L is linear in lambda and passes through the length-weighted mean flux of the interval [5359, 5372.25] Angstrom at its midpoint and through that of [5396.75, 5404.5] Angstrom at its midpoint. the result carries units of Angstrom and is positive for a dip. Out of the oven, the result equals -1.0 Angstrom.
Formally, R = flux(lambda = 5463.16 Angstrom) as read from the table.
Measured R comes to 5.041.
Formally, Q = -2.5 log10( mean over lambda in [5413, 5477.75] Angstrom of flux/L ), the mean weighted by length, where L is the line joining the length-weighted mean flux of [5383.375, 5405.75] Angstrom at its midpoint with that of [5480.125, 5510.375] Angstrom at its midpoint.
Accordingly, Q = -0.01 mag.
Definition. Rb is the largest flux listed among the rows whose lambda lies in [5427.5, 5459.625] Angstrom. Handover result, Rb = 5.152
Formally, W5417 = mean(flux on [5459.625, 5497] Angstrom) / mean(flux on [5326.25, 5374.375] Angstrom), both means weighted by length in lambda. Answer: 1.0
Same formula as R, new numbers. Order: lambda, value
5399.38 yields 4.883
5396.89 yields 4.785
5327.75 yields 4.551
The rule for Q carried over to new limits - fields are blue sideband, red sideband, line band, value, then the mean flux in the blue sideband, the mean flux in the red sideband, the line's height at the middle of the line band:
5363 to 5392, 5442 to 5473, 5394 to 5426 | 0.02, 5.04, 5.01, 5.03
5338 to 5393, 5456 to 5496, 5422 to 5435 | 0.02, 5.06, 4.95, 5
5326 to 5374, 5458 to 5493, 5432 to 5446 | -0.02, 4.98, 4.94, 4.95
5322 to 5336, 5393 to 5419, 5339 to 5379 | -0.04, 4.85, 4.88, 4.86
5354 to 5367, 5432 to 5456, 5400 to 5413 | 0.06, 5.13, 5.01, 5.07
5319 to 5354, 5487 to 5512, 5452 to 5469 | -0.01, 4.93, 4.96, 4.95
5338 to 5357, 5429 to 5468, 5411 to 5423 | -0.02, 5.02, 4.99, 5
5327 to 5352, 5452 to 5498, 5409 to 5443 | -0.01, 4.91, 4.95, 4.93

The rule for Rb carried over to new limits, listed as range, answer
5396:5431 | 5.187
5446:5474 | 5.081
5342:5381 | 5.457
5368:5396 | 5.246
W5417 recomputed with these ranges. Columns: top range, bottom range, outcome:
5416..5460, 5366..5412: 1.01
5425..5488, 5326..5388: 0.98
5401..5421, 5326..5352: 1.00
